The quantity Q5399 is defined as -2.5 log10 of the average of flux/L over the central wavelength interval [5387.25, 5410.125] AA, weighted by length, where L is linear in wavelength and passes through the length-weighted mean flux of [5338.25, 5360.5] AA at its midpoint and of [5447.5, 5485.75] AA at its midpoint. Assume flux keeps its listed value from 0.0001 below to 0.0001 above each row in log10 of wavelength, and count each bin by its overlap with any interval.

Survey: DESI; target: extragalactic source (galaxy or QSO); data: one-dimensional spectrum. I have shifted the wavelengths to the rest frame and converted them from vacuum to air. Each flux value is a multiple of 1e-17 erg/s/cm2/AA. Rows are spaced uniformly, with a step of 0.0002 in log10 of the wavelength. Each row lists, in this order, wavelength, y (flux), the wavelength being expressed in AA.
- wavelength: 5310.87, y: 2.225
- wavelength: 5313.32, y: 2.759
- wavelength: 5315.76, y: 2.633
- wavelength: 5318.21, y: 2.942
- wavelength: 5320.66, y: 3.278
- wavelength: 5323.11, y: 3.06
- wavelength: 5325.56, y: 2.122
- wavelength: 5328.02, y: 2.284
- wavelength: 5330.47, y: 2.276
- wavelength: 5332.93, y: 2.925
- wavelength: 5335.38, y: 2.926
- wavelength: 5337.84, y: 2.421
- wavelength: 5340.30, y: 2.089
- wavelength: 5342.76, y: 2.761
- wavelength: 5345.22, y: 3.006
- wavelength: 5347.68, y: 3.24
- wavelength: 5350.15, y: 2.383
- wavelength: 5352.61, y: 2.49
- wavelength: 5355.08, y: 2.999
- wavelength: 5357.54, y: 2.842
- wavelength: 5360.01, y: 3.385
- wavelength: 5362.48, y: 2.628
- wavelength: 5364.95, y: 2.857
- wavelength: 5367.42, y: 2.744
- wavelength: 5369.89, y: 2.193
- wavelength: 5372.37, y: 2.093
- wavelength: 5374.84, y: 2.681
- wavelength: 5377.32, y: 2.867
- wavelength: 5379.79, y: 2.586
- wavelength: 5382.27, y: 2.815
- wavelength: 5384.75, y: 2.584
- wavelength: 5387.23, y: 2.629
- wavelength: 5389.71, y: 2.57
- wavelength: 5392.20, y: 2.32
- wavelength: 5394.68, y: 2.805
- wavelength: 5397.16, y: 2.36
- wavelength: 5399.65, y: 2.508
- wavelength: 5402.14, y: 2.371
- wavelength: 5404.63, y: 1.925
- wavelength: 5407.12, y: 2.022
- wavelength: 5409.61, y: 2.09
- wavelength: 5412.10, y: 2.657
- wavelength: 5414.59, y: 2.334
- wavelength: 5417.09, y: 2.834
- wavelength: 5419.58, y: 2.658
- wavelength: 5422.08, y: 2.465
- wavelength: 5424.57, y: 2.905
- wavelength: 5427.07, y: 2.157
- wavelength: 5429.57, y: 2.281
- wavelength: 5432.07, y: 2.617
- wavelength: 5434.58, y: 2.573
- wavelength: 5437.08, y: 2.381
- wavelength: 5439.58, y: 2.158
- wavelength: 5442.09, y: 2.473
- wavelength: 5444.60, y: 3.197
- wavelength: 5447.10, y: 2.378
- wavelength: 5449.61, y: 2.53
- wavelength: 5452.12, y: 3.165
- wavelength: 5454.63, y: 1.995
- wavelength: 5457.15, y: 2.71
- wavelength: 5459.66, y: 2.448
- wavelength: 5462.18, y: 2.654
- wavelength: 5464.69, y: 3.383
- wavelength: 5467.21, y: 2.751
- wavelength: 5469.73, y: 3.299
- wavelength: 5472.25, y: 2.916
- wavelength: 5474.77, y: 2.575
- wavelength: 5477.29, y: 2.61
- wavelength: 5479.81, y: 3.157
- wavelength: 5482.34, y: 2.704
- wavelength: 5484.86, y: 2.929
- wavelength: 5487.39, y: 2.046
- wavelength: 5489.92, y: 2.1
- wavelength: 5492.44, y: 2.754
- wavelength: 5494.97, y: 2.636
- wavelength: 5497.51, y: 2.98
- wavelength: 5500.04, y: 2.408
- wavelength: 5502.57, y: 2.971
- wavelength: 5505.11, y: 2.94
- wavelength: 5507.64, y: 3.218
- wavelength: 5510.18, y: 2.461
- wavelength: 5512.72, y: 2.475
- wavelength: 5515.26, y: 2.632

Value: 0.178 mag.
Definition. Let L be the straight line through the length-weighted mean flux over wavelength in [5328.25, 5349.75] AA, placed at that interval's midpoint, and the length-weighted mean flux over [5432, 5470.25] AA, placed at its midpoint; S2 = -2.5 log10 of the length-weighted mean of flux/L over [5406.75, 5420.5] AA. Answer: 0.089 mag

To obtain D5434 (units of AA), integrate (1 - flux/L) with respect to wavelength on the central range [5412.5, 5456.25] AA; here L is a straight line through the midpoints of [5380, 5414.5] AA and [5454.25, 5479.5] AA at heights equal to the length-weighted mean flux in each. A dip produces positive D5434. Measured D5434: 1.3 AA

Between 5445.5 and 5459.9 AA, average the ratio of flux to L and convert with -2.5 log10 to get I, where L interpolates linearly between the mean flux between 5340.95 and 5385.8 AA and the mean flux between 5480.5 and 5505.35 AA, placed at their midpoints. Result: 0.05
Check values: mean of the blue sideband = 2.72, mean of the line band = 2.56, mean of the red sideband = 2.65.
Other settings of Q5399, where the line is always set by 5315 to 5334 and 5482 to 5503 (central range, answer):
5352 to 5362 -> -0.102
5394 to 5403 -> 0.063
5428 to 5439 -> 0.083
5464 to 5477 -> -0.129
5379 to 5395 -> 0.020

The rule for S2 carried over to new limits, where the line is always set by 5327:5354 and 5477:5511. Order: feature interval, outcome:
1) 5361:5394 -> 0.02 mag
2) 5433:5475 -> 0.00 mag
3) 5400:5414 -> 0.19 mag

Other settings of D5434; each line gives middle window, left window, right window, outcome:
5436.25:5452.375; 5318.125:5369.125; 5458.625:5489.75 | 1.03 AA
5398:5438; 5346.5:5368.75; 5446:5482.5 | 5.25 AA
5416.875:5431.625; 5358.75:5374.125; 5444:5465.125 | 0.75 AA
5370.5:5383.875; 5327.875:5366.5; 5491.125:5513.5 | 0.73 AA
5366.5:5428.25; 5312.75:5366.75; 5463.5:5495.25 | 5.92 AA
